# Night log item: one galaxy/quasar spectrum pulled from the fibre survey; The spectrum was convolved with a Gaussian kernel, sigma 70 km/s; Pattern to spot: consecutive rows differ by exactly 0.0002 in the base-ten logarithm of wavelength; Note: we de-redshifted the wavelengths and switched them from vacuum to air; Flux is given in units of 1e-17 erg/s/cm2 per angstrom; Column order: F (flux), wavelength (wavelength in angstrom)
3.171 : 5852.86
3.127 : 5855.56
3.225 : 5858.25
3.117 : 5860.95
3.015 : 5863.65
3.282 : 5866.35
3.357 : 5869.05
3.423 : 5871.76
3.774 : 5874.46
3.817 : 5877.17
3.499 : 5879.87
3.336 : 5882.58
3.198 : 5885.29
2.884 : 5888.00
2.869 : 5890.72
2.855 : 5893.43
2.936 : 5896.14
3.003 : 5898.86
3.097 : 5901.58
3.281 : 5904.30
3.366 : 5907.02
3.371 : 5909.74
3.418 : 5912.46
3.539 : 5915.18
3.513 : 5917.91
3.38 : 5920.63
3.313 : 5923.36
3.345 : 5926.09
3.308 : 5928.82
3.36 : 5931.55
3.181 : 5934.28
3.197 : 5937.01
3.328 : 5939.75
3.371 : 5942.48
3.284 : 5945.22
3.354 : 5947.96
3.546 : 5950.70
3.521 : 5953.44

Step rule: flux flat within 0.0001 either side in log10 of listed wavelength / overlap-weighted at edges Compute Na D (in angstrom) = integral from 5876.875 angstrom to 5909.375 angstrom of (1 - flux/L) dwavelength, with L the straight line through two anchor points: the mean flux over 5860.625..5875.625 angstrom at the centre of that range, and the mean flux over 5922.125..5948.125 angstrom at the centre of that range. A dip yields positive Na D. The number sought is 1.6 angstrom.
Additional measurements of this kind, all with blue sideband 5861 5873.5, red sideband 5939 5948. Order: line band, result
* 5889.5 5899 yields 1.1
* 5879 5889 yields 0.2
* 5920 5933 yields -0.1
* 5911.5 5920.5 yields -0.5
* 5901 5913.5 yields -0.1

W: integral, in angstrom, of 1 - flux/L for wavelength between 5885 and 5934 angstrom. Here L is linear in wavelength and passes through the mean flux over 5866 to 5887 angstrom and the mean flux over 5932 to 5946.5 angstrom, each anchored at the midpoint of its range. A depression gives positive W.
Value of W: 2.01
